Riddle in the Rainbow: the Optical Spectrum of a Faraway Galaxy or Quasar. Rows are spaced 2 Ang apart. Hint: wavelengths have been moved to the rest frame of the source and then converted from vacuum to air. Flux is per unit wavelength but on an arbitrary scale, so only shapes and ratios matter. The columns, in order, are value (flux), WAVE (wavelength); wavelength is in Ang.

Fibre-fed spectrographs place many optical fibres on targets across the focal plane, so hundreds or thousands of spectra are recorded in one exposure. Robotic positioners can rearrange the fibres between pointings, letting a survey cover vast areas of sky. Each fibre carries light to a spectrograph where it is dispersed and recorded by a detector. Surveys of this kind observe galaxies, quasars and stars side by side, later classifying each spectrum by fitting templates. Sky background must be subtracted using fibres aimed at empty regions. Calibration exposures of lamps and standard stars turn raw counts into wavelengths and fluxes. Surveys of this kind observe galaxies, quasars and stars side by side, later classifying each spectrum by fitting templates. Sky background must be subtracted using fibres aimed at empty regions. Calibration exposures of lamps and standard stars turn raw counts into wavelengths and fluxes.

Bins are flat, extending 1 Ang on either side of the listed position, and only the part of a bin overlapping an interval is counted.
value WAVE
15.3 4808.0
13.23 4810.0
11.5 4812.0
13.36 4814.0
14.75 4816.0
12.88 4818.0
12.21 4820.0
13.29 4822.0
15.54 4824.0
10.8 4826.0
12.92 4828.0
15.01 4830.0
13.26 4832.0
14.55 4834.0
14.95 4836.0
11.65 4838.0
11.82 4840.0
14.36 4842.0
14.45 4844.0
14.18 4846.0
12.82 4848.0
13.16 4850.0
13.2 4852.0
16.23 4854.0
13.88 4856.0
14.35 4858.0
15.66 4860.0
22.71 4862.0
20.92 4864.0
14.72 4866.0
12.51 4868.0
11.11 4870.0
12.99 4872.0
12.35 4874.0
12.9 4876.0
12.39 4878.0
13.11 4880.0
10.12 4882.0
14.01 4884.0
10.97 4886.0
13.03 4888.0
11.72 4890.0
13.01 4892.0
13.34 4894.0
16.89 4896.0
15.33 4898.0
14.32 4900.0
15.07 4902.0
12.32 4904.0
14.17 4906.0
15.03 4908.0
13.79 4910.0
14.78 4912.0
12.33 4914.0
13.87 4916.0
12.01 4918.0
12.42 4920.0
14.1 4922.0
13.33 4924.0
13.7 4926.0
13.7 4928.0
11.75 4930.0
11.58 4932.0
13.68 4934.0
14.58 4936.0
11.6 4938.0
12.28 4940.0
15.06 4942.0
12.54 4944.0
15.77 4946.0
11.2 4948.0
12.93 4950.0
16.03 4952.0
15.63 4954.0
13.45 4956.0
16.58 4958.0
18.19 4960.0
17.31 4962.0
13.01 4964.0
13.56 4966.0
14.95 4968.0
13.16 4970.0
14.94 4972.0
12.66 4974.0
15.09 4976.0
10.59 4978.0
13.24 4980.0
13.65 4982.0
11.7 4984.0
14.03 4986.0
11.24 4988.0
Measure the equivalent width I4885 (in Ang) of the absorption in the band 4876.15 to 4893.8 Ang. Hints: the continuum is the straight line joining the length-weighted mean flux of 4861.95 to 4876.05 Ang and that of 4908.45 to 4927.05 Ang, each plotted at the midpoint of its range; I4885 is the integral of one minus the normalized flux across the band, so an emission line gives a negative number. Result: 2.3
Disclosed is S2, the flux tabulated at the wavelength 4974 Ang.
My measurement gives 12.66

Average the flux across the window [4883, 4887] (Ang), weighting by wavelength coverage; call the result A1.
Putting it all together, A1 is 12.5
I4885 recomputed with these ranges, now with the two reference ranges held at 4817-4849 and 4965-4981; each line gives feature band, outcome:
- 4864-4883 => 0.76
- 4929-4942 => 0.70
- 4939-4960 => -1.30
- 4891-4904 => -0.98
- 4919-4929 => 0.03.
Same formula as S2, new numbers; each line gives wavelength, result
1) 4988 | 11.24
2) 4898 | 15.33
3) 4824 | 15.54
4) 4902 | 15.07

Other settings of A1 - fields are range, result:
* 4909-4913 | 14.3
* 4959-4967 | 15.5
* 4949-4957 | 14.5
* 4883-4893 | 12.5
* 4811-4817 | 13.2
